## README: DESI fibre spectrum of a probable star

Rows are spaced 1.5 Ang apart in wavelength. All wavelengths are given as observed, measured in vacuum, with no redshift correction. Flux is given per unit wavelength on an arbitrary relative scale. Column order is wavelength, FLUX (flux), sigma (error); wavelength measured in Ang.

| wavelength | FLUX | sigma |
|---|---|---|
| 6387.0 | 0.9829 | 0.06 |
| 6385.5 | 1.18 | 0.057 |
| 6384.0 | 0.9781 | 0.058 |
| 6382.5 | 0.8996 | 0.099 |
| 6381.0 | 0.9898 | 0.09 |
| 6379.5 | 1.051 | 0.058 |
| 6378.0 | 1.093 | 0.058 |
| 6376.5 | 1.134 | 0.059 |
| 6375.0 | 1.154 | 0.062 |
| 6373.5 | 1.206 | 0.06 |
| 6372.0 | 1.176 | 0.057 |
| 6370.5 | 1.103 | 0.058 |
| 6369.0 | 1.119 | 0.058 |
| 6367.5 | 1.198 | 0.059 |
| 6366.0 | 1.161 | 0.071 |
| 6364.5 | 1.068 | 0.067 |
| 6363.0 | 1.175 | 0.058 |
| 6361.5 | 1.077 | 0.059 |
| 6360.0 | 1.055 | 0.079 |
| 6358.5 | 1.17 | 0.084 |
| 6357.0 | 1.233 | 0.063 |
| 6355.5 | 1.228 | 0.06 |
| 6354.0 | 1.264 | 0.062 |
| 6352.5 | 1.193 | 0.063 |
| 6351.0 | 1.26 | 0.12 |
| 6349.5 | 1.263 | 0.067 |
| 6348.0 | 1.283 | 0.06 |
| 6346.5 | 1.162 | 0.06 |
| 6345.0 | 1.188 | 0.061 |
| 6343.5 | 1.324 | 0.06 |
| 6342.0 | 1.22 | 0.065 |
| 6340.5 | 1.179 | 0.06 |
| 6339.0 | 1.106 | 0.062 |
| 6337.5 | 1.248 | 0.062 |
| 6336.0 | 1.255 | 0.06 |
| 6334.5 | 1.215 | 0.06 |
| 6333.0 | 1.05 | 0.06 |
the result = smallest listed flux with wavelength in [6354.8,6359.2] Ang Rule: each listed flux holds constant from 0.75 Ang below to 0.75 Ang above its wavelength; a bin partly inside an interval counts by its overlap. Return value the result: 1.17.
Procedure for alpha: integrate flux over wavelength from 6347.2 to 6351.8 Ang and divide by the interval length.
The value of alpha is 1.27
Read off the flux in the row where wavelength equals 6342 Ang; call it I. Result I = 1.22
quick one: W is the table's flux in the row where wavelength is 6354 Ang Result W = 1.264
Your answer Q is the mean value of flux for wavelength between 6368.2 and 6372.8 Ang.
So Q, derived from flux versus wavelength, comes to 1.13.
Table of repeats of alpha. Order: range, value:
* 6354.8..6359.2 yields 1.21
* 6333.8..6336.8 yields 1.24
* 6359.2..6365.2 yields 1.09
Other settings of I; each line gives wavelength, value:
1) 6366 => 1.161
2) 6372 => 1.176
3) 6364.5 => 1.068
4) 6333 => 1.05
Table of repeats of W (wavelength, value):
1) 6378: 1.093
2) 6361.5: 1.077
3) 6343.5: 1.324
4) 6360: 1.055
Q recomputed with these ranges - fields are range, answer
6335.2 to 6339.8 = 1.2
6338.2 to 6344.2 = 1.21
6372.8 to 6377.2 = 1.16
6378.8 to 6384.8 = 0.981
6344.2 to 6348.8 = 1.21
